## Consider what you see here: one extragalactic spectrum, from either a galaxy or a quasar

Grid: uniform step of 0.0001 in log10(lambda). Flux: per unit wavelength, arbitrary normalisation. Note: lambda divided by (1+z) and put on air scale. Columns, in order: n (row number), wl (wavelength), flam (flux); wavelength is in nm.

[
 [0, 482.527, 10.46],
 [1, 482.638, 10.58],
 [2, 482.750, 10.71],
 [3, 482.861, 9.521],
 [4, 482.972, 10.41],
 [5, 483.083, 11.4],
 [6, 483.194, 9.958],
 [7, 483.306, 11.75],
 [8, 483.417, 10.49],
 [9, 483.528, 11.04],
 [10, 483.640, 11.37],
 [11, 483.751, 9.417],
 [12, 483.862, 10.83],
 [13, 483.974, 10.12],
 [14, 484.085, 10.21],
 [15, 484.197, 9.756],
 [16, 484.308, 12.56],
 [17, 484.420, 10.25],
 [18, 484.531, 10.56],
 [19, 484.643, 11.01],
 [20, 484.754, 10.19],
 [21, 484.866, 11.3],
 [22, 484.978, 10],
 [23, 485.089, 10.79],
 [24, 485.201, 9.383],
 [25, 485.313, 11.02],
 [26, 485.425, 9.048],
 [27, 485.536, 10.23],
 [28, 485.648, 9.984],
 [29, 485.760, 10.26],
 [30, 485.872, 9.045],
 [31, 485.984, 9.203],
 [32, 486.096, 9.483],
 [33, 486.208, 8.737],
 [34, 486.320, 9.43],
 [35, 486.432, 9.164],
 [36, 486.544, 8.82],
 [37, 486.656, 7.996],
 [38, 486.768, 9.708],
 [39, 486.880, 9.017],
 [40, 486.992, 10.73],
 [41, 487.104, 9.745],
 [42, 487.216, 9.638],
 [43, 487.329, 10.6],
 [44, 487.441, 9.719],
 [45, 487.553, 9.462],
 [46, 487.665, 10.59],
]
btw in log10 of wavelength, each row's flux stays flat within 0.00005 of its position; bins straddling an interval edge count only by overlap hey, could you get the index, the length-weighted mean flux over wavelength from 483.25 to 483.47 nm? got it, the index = 11.1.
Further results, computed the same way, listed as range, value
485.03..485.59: 10.1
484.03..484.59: 10.7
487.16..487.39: 10.1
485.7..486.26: 9.35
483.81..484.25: 10.2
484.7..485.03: 10.5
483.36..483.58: 10.8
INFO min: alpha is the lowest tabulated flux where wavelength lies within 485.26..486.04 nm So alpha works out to 9.045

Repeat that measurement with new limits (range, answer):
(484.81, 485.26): 9.383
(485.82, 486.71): 7.996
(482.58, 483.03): 9.521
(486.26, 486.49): 9.164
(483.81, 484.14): 10.12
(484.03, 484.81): 9.756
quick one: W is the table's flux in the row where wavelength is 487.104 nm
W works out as 9.745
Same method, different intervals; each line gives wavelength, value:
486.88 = 9.017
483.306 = 11.75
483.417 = 10.49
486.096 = 9.483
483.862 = 10.83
